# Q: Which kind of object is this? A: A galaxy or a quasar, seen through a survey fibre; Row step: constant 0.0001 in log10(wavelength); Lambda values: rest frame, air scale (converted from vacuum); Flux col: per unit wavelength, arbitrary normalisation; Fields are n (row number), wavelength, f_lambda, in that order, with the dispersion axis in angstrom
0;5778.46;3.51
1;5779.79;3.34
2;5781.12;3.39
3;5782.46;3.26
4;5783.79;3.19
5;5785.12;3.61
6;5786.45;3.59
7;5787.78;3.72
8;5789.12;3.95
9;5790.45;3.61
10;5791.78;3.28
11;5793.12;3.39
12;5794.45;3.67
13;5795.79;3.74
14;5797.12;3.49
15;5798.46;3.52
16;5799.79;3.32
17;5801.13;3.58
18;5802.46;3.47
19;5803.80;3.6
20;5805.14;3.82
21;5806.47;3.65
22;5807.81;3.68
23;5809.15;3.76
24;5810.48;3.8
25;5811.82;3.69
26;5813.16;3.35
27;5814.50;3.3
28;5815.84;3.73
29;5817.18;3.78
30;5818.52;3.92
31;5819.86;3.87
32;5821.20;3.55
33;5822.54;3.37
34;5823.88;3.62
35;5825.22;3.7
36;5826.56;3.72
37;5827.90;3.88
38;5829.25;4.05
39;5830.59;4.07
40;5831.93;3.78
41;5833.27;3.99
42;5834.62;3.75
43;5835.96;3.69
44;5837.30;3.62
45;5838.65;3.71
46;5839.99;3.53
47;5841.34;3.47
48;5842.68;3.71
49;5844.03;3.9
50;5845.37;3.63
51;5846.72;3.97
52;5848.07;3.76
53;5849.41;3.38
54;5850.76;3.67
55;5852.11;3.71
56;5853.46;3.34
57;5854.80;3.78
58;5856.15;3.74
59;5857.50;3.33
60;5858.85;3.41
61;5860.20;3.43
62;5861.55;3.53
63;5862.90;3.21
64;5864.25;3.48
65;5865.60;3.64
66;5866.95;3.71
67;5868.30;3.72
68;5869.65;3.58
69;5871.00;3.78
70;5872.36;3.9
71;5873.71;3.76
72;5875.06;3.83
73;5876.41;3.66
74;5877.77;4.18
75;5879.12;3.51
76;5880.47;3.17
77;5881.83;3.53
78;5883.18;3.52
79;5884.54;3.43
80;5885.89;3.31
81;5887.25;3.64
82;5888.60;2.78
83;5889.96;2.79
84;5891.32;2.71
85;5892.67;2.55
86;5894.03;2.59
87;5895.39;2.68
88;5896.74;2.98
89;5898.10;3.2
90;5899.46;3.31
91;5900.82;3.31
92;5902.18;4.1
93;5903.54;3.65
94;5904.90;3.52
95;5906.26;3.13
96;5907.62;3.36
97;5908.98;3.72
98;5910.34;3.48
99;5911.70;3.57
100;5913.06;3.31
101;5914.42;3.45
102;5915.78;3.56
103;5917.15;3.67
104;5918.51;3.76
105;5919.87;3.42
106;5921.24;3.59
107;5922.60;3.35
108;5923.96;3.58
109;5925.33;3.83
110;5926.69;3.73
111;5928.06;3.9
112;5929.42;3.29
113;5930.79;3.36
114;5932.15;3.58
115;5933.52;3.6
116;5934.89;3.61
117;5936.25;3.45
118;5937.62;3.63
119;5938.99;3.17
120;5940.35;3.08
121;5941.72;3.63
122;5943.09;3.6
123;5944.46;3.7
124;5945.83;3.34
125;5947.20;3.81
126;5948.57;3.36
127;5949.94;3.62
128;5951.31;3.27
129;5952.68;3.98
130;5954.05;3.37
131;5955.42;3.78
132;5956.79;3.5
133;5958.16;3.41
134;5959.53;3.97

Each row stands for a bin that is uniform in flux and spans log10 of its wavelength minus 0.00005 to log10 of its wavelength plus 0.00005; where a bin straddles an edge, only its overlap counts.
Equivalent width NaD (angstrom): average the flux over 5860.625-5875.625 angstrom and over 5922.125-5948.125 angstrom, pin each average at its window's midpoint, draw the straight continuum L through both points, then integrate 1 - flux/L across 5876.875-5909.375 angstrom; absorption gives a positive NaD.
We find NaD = 3.0 angstrom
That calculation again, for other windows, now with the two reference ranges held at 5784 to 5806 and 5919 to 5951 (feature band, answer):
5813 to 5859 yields -1.6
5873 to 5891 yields 0.5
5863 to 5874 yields -0.4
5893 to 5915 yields 1.4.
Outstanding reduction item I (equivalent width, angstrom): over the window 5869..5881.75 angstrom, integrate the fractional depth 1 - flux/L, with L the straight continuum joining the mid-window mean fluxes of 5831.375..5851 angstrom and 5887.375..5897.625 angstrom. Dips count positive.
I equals -2.5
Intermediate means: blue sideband 3.7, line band 3.7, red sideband 2.79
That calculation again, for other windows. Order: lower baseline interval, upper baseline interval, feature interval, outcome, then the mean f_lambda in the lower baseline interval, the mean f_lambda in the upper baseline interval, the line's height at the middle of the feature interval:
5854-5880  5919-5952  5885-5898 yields 2.5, 3.64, 3.52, 3.6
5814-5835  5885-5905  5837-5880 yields -2.3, 3.76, 3.13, 3.46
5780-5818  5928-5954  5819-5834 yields -1.0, 3.57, 3.51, 3.56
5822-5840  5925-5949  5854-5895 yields 2.6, 3.76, 3.53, 3.67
